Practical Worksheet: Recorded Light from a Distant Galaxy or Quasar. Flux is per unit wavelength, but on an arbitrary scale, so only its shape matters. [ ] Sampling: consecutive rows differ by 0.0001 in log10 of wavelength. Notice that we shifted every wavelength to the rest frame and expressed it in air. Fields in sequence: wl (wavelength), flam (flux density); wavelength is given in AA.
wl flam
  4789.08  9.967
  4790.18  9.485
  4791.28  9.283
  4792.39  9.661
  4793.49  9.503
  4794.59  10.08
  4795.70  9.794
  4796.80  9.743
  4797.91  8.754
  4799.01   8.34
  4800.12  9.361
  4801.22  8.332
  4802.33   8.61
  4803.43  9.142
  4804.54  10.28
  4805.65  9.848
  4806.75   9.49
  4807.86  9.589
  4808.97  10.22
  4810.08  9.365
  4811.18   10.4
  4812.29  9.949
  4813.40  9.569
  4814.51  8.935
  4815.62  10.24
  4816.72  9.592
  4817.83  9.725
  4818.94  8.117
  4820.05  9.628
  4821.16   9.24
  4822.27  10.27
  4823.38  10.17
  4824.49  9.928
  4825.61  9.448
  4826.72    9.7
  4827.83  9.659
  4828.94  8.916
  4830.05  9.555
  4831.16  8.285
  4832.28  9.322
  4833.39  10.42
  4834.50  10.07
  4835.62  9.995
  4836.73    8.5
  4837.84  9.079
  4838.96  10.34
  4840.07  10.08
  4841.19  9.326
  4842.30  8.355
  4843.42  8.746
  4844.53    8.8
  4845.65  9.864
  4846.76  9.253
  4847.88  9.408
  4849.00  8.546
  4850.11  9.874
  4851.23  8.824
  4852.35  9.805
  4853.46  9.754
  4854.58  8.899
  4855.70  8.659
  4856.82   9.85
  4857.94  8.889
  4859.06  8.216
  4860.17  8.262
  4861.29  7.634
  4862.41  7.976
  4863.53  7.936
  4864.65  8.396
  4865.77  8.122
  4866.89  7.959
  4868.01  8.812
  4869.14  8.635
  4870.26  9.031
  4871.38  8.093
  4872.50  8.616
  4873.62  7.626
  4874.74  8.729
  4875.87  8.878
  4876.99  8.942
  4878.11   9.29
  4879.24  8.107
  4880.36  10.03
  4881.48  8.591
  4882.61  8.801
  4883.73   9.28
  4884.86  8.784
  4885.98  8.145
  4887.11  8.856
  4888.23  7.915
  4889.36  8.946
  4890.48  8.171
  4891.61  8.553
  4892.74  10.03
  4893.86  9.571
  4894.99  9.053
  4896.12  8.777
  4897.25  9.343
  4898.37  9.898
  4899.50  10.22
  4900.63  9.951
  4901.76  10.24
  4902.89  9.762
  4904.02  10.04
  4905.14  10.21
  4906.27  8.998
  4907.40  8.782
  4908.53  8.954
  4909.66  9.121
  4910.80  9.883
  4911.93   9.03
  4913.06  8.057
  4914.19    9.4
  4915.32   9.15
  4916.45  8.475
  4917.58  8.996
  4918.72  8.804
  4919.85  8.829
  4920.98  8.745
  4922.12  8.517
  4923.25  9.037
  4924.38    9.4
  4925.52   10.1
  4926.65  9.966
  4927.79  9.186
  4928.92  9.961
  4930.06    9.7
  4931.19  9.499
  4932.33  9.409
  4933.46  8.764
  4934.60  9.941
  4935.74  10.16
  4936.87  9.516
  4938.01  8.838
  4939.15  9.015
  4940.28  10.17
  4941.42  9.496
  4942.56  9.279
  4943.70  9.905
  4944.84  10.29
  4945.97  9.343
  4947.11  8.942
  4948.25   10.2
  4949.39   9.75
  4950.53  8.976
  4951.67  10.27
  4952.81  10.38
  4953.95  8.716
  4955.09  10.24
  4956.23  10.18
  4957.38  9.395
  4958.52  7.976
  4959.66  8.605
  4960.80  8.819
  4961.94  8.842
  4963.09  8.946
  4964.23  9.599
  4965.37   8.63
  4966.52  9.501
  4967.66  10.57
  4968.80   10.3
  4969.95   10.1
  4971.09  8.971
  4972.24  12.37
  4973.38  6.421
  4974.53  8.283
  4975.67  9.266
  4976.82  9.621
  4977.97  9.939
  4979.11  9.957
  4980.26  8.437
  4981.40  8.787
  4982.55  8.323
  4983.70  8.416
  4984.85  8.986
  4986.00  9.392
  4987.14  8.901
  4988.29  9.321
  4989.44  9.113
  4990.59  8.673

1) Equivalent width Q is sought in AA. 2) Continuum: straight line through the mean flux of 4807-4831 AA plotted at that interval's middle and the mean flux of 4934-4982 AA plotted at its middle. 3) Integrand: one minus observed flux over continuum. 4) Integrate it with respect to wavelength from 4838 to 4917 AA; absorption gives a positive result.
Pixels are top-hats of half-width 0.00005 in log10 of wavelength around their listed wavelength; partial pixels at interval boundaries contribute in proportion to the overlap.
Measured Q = 4.5 AA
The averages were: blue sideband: 9.61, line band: 8.99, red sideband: 9.45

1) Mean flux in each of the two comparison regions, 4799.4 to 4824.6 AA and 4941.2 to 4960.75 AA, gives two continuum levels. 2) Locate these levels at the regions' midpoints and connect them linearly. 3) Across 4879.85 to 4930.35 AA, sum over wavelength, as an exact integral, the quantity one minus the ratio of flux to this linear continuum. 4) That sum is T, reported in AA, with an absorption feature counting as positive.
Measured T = 1.70 AA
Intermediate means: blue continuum 9.55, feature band 9.2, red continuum 9.51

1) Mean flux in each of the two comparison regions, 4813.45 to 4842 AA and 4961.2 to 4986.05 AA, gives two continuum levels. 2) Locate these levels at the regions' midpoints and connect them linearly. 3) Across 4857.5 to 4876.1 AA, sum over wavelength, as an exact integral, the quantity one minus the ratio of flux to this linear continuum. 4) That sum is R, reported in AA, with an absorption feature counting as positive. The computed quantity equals 2.2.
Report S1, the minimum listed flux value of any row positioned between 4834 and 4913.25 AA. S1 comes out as 7.626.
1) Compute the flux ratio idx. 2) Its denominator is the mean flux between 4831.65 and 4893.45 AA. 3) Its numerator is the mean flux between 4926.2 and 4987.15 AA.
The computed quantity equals 1.06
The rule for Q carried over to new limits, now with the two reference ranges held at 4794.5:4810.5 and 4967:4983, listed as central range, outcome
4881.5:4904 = 0.5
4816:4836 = -0.4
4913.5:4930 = 0.3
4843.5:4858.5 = 0.2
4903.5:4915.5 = 0.2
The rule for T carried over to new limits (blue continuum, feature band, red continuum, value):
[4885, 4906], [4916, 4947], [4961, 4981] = -0.13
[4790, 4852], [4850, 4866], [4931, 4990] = 1.20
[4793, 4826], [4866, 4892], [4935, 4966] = 2.30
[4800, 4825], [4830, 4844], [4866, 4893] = -0.21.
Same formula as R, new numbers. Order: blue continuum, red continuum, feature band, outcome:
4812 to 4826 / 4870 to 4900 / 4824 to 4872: 1.3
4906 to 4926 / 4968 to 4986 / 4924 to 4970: -2.0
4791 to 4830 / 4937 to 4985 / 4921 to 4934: 0.0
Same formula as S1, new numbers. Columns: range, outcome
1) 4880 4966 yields 7.915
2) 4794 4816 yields 8.332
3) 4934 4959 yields 7.976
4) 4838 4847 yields 8.355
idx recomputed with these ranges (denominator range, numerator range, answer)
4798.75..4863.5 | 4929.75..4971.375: 1.02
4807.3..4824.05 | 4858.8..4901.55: 0.91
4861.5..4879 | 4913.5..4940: 1.10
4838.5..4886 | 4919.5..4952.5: 1.07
